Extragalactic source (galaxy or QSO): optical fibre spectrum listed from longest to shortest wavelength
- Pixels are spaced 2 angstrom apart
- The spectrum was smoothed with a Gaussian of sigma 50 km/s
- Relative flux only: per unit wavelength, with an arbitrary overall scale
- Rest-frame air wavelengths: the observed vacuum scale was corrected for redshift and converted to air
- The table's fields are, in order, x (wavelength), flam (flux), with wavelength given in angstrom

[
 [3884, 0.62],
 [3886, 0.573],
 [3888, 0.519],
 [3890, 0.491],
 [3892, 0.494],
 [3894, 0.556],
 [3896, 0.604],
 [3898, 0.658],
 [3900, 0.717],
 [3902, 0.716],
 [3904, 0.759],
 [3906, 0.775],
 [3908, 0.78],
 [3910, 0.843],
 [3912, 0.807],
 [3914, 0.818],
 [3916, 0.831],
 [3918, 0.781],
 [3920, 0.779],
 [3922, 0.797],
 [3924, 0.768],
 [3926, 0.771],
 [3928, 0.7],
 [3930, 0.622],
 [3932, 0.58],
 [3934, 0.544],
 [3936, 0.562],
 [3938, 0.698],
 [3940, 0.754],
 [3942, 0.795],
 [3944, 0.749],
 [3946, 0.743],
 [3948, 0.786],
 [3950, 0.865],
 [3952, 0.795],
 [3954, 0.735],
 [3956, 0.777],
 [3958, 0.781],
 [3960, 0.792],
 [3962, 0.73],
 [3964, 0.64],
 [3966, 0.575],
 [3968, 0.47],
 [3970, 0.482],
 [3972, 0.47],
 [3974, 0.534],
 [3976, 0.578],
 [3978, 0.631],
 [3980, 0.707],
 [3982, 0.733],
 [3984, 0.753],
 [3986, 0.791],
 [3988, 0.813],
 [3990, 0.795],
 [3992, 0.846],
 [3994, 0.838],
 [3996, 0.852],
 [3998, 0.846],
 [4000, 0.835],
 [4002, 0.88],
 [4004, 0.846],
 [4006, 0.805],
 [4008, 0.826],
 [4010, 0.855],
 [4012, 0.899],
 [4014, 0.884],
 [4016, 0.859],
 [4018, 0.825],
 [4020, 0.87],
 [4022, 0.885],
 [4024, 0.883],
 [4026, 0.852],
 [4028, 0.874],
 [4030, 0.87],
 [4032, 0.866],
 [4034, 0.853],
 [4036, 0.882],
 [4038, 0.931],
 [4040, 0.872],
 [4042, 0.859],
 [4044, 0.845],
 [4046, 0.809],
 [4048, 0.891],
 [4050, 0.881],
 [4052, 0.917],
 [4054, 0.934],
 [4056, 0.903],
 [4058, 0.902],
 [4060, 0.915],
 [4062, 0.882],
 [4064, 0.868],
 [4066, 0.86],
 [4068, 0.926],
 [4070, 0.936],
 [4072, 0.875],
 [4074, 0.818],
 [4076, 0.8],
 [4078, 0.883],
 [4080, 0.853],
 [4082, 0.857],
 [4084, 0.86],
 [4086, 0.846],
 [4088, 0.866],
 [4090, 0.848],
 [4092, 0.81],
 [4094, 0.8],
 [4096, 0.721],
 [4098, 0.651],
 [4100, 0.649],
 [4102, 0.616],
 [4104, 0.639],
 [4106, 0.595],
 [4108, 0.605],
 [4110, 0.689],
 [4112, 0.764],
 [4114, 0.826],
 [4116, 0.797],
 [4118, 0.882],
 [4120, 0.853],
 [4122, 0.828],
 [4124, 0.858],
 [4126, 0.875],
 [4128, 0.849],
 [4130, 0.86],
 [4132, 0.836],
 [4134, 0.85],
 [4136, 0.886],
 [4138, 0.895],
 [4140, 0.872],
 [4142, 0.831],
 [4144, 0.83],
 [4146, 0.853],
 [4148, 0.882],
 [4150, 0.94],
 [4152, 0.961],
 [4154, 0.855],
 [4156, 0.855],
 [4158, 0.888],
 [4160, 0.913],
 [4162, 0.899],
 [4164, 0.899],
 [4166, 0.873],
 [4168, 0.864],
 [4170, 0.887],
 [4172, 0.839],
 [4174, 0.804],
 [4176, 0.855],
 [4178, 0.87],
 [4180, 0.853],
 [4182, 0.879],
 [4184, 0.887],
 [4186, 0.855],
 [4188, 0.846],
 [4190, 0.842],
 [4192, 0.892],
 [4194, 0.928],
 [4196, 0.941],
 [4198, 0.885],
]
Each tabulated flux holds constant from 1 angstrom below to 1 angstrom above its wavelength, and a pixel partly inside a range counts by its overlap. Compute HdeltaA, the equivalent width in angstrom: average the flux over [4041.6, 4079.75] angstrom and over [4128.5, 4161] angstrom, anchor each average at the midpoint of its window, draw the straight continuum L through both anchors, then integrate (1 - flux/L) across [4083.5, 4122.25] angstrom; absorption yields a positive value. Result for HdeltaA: 5.4 angstrom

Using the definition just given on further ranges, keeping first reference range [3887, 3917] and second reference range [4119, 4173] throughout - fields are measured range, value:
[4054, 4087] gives -2.4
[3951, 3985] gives 3.8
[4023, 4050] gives -2.7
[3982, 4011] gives -2.4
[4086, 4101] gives 1.1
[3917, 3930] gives -0.9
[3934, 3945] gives 0.3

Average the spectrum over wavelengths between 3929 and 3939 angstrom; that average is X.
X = 0.601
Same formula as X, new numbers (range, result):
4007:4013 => 0.86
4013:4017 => 0.871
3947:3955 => 0.795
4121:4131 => 0.854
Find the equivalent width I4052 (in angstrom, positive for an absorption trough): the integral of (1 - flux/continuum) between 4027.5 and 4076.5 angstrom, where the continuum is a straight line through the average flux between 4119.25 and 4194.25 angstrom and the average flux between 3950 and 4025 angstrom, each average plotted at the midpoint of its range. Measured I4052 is -4.7 angstrom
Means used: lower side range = 0.761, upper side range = 0.869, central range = 0.88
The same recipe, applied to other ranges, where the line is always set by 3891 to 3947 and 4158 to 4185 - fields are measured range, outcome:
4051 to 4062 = -1.53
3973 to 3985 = 1.53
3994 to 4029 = -3.85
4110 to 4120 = 0.34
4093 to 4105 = 2.13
